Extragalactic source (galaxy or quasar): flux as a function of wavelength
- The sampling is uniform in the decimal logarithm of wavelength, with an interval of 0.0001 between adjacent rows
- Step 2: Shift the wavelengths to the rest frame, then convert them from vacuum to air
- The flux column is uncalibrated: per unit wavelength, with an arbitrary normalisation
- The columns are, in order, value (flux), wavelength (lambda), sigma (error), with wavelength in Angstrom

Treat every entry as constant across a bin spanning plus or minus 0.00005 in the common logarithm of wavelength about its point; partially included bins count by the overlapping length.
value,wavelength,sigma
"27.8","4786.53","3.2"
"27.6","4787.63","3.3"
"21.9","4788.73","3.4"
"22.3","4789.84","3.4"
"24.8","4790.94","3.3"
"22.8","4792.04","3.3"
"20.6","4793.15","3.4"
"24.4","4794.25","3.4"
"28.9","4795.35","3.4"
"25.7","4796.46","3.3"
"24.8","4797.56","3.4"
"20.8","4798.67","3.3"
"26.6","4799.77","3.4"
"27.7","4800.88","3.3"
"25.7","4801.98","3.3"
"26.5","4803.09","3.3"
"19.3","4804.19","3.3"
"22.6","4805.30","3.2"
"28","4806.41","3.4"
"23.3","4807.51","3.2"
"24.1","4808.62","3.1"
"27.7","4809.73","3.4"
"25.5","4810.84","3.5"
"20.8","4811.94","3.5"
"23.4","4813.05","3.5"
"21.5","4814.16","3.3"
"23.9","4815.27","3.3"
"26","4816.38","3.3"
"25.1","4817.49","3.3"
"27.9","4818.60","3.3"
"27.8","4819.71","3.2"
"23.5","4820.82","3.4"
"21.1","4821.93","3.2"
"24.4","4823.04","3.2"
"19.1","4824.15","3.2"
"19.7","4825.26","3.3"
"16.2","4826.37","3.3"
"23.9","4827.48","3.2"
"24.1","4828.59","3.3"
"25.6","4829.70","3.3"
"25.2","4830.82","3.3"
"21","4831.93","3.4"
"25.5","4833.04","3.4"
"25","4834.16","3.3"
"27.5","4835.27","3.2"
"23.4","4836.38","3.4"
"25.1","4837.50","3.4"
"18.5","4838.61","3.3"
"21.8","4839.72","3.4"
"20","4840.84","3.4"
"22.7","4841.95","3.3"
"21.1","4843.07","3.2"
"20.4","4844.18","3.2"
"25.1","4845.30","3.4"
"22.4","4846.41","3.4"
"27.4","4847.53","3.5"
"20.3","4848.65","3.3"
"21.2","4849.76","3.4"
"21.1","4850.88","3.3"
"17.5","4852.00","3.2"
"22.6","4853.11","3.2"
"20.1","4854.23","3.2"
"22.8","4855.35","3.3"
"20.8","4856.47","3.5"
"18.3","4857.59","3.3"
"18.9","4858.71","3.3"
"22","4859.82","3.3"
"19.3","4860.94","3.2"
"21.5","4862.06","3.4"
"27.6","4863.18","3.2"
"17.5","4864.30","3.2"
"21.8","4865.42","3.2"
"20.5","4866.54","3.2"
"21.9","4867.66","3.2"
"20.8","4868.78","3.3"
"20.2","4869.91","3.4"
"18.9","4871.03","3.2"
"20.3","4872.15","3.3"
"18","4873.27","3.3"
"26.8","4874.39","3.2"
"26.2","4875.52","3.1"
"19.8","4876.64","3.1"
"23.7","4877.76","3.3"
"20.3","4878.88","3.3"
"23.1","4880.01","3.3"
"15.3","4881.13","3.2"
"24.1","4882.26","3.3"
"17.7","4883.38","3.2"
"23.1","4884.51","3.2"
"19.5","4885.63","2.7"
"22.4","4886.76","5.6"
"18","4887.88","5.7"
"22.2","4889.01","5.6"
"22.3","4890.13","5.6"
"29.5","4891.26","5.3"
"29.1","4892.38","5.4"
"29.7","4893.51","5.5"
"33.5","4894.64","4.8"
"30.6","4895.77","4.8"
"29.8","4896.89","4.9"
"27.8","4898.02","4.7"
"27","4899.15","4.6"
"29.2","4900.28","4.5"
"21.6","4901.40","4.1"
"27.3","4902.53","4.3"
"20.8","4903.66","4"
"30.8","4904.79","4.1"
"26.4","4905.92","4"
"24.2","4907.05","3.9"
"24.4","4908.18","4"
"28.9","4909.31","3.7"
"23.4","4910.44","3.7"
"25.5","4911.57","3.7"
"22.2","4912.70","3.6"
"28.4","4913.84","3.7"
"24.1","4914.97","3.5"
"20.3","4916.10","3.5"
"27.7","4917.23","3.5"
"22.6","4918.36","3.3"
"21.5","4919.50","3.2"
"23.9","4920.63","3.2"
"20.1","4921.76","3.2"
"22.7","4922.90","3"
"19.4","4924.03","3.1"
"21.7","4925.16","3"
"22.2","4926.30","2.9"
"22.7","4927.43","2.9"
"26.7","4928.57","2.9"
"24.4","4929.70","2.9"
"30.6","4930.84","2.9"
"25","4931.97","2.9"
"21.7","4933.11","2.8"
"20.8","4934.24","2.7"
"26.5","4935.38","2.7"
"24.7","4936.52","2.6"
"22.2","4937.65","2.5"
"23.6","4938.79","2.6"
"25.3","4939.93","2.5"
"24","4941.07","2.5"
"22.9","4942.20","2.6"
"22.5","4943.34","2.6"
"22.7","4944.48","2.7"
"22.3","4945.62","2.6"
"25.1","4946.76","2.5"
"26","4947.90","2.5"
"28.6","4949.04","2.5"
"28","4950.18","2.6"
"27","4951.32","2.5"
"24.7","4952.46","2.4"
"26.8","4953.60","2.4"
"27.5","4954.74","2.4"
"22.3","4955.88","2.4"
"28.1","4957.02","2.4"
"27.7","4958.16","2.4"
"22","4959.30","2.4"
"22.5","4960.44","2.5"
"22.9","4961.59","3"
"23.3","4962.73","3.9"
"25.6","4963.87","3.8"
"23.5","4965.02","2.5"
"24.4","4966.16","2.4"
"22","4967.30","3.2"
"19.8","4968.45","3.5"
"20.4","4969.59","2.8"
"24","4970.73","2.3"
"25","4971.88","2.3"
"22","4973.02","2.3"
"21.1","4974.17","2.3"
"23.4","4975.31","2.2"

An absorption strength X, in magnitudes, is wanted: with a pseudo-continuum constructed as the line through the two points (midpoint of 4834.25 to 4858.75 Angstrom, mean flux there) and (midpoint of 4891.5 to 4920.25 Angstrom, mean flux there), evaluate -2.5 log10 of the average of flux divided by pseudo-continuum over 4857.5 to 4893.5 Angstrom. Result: 0.11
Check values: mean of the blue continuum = 21.9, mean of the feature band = 21.8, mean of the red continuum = 26.3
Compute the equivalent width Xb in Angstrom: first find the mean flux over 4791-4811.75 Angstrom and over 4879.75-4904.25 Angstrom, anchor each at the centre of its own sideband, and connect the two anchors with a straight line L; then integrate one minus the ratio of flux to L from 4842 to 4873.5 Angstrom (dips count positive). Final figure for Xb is 4.6 Angstrom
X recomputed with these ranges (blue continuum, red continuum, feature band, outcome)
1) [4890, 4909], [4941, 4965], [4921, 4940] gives 0.11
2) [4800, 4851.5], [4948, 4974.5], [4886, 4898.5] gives -0.12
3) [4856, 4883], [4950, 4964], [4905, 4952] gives -0.02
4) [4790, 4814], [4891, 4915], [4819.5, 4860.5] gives 0.15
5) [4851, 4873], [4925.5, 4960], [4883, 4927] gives -0.08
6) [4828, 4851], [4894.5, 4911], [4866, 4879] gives 0.17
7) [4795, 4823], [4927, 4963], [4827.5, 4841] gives 0.05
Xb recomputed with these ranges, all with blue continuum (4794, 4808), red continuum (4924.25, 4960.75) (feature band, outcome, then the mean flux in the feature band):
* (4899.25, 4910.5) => -0.5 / 25.9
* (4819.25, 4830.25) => 1.1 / 22.5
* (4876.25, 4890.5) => 2.2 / 20.9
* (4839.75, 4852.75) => 1.6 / 21.8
